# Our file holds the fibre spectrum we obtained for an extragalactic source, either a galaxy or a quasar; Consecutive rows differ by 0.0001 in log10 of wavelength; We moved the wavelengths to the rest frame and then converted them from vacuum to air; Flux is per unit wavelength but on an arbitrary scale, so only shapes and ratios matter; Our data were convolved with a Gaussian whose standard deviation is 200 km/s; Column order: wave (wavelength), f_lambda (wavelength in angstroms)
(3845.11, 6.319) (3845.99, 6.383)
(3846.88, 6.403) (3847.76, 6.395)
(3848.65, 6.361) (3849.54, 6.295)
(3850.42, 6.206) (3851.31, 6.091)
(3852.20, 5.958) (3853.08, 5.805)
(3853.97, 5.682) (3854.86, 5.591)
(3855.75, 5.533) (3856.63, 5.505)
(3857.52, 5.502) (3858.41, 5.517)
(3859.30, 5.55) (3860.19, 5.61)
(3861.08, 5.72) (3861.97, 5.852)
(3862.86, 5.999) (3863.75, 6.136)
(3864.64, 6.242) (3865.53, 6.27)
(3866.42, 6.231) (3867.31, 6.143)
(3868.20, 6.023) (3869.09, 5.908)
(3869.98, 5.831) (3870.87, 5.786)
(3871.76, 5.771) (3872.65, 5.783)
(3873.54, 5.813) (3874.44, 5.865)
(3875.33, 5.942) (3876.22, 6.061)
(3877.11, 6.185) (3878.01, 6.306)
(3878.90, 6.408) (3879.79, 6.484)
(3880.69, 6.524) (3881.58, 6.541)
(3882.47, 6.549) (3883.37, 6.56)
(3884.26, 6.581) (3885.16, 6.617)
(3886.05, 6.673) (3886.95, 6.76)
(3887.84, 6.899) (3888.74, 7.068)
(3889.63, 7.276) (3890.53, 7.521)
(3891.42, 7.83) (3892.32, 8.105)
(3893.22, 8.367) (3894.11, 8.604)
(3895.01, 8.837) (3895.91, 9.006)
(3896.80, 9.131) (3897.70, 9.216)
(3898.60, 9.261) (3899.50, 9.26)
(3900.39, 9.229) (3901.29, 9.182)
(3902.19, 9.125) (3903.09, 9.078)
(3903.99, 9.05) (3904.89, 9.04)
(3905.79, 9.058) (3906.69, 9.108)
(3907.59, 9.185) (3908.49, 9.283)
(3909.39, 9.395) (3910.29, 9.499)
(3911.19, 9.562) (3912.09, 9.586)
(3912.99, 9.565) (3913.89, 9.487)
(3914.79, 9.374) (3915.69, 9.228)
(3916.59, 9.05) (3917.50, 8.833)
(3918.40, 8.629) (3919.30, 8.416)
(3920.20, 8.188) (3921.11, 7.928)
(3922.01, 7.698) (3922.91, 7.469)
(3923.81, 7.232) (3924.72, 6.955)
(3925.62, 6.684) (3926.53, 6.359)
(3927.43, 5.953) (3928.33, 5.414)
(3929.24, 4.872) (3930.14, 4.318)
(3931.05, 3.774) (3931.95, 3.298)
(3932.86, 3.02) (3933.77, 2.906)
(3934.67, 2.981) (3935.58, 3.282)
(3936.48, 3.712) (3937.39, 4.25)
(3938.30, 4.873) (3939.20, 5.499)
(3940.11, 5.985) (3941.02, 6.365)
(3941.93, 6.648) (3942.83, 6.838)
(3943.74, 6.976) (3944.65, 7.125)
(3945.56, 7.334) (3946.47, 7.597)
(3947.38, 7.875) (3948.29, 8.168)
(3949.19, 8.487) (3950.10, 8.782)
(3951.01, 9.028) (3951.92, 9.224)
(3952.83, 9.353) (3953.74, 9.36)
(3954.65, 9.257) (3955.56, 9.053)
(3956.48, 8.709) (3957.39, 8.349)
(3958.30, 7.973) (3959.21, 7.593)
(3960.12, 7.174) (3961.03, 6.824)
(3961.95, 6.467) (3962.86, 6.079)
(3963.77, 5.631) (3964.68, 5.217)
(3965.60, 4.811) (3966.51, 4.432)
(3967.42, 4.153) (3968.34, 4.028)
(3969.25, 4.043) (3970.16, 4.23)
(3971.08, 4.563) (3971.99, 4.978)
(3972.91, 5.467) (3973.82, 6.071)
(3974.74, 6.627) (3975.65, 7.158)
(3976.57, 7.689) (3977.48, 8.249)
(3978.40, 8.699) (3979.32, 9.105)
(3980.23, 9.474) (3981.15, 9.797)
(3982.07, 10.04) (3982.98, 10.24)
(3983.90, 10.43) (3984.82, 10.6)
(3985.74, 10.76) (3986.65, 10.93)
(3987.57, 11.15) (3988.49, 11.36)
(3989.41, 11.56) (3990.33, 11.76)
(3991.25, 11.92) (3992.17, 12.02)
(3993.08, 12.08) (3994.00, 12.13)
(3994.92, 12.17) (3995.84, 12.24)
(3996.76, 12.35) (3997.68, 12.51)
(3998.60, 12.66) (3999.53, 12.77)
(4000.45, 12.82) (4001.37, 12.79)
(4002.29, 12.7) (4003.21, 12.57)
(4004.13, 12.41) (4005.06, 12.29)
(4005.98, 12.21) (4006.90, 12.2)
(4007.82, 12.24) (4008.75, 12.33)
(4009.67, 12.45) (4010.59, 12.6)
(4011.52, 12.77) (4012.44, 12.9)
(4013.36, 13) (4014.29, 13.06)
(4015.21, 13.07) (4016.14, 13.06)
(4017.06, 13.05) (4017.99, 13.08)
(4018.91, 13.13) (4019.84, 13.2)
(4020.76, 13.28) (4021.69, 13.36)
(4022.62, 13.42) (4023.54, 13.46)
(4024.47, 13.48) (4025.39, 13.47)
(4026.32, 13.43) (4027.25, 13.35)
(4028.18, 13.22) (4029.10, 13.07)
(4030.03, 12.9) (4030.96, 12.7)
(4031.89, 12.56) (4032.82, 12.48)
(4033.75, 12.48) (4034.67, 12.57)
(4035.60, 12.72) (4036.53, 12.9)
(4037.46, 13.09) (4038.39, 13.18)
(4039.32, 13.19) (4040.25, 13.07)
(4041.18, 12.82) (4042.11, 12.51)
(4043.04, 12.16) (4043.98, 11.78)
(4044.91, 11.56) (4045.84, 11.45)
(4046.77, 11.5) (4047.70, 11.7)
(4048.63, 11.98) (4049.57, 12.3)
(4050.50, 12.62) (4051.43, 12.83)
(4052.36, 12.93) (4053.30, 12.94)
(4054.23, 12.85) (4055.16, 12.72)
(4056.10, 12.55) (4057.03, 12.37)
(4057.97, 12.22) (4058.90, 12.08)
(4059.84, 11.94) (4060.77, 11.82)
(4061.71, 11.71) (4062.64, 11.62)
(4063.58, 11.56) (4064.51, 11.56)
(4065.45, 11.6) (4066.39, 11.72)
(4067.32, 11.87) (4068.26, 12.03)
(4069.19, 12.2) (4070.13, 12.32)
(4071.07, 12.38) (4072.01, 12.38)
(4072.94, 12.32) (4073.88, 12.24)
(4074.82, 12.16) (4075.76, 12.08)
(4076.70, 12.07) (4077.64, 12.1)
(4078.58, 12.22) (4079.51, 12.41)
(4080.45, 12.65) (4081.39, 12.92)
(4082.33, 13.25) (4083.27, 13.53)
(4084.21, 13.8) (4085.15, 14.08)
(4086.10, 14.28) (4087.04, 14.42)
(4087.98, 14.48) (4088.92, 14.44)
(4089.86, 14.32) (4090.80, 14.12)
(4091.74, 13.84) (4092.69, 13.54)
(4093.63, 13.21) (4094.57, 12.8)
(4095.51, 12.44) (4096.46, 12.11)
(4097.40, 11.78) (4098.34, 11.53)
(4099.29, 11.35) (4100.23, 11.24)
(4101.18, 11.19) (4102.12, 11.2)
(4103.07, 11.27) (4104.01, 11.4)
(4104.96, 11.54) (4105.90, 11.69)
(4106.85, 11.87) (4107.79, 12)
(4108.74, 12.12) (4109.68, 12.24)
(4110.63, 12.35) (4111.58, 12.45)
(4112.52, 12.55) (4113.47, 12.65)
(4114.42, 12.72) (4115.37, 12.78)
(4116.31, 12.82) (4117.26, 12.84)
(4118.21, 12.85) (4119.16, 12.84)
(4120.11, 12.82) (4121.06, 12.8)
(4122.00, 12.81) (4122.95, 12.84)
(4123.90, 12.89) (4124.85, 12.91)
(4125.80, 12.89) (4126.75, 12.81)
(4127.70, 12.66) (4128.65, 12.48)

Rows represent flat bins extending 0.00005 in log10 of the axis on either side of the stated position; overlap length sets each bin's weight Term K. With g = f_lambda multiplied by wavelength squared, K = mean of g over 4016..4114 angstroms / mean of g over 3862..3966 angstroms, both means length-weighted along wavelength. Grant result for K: 1.88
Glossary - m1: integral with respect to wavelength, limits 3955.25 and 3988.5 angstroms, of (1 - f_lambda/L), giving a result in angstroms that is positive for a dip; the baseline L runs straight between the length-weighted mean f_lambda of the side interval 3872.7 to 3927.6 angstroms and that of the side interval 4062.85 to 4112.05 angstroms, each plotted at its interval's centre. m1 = 7.7 angstroms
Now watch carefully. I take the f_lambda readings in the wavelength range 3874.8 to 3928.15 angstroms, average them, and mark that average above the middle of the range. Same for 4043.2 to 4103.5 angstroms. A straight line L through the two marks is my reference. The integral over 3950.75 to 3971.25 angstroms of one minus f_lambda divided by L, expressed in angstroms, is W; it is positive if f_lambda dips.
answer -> 5.9 angstroms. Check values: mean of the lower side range 8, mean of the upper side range 12.4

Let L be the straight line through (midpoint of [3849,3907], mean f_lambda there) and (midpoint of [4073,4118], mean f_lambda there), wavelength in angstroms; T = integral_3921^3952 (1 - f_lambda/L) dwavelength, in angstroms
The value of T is 8.73 angstroms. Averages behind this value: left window 6.92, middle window 6.09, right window 12.6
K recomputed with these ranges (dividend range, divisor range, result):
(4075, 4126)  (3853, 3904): 2.06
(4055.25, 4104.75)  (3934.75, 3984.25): 1.89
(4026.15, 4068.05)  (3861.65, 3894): 2.08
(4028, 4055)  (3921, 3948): 2.33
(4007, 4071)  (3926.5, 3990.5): 1.86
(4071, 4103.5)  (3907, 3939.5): 2.03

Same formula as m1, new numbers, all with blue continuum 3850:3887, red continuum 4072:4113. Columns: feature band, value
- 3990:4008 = -4.55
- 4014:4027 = -3.43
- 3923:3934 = 3.65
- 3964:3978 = 5.56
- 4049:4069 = -0.99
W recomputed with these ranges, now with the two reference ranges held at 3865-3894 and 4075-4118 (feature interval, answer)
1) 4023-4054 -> -4.8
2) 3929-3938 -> 4.9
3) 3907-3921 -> -3.0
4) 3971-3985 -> 1.8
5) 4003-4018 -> -3.6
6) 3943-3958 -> 0.3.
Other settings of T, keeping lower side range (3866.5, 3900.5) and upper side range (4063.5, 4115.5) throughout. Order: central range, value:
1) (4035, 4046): -1.3 angstroms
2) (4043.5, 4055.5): -0.8 angstroms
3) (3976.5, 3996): -1.8 angstroms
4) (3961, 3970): 4.1 angstroms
